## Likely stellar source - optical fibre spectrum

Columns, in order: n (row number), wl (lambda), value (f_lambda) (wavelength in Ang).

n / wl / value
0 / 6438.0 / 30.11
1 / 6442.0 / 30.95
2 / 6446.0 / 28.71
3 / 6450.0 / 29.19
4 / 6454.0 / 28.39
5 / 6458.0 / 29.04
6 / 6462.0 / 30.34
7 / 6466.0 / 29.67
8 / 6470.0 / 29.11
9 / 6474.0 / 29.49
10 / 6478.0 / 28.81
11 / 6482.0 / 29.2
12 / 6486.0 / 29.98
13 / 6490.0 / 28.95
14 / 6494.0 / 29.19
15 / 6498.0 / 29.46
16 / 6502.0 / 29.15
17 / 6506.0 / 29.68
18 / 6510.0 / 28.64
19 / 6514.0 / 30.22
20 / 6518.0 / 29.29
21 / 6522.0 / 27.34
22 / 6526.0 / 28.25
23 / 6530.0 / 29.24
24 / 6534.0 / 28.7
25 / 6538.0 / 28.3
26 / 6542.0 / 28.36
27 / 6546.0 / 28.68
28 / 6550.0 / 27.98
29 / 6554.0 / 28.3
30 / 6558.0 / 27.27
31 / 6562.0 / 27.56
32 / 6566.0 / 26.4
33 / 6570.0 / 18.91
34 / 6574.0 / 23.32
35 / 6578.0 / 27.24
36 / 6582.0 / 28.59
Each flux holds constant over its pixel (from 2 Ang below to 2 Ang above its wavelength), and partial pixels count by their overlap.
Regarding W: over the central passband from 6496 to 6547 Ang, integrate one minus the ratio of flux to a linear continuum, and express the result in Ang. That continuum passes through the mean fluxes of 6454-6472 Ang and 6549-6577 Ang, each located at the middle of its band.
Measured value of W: -3.1 Ang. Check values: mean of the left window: 29.4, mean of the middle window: 28.9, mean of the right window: 25.7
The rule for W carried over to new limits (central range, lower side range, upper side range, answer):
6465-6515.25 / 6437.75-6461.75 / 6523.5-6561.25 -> -0.7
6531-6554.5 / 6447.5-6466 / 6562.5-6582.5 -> -2.2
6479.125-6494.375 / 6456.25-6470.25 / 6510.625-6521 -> 0.1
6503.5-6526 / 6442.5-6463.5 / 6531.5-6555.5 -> -0.2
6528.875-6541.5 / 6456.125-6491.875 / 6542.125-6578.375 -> -0.7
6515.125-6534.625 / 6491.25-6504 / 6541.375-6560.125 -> 0.0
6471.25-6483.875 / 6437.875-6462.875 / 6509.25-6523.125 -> 0.0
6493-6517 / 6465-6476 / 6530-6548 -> -0.3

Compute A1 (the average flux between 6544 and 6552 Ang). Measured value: 28.3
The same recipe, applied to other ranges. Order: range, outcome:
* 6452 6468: 29.4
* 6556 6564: 27.4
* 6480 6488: 29.6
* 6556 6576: 24.7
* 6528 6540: 28.7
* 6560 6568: 27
